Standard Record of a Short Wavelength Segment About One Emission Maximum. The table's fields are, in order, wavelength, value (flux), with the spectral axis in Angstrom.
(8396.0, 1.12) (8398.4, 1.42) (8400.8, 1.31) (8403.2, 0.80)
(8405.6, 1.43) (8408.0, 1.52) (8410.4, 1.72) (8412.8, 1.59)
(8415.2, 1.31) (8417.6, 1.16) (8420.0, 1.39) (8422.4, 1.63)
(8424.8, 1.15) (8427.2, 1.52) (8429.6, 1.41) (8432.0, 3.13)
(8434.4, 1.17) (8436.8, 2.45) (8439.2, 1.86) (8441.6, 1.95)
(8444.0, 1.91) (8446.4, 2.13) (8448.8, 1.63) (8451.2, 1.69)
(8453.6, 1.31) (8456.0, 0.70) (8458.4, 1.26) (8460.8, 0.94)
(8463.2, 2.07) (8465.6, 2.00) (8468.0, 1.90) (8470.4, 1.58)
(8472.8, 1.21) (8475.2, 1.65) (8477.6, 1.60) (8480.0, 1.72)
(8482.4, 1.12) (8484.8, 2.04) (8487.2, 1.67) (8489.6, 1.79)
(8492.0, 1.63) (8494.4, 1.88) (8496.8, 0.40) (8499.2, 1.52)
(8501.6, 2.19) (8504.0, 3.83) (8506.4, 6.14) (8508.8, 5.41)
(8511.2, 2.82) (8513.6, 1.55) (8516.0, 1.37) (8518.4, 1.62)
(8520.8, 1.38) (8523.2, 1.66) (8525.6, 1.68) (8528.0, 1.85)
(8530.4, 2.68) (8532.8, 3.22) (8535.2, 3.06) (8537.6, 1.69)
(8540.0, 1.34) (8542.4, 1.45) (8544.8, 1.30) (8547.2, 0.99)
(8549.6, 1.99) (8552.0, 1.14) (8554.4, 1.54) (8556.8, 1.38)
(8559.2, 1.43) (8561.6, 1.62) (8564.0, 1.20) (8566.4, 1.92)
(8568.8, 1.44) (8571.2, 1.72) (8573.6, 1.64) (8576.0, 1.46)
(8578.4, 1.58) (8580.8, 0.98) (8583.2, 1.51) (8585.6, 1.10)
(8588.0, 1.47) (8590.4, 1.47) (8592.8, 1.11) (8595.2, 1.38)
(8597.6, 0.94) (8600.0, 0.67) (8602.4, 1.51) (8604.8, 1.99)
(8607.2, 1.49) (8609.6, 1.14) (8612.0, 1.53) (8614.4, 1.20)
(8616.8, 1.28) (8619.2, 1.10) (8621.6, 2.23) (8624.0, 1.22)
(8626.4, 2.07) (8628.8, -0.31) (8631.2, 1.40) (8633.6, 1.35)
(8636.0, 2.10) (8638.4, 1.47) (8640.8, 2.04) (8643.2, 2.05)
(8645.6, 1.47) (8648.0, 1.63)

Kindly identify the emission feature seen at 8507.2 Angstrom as H-alpha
